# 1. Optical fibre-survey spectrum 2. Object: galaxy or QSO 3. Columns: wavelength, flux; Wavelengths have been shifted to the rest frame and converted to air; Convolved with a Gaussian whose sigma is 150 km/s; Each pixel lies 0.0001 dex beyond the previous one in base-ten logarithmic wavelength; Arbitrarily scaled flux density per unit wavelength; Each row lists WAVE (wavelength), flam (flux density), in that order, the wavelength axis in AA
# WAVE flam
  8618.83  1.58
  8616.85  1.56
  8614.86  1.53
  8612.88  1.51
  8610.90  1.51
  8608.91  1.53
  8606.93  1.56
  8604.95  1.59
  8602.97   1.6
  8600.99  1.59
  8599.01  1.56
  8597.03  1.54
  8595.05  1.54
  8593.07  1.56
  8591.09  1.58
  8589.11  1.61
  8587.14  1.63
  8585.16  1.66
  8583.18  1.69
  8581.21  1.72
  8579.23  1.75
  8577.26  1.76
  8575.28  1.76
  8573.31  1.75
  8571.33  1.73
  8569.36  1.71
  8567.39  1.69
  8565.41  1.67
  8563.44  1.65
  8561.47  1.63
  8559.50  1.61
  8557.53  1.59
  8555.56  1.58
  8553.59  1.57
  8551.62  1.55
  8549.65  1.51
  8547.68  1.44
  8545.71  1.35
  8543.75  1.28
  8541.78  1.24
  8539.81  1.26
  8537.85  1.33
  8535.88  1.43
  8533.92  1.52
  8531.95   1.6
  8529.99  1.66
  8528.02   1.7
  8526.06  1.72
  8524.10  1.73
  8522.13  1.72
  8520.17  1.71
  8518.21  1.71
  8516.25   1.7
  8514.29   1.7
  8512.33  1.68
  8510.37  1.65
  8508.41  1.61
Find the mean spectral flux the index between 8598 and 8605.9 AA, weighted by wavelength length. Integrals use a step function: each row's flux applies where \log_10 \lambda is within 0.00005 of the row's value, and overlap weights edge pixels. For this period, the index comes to 1.59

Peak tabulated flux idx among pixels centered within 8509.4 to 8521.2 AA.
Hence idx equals 1.71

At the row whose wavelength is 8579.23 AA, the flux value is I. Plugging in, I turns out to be 1.75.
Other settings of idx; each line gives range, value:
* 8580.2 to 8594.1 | 1.72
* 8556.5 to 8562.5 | 1.63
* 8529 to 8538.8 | 1.66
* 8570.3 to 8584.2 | 1.76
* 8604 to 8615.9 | 1.59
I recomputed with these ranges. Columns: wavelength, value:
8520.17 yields 1.71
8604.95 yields 1.59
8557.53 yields 1.59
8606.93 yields 1.56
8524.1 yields 1.73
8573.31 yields 1.75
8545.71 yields 1.35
